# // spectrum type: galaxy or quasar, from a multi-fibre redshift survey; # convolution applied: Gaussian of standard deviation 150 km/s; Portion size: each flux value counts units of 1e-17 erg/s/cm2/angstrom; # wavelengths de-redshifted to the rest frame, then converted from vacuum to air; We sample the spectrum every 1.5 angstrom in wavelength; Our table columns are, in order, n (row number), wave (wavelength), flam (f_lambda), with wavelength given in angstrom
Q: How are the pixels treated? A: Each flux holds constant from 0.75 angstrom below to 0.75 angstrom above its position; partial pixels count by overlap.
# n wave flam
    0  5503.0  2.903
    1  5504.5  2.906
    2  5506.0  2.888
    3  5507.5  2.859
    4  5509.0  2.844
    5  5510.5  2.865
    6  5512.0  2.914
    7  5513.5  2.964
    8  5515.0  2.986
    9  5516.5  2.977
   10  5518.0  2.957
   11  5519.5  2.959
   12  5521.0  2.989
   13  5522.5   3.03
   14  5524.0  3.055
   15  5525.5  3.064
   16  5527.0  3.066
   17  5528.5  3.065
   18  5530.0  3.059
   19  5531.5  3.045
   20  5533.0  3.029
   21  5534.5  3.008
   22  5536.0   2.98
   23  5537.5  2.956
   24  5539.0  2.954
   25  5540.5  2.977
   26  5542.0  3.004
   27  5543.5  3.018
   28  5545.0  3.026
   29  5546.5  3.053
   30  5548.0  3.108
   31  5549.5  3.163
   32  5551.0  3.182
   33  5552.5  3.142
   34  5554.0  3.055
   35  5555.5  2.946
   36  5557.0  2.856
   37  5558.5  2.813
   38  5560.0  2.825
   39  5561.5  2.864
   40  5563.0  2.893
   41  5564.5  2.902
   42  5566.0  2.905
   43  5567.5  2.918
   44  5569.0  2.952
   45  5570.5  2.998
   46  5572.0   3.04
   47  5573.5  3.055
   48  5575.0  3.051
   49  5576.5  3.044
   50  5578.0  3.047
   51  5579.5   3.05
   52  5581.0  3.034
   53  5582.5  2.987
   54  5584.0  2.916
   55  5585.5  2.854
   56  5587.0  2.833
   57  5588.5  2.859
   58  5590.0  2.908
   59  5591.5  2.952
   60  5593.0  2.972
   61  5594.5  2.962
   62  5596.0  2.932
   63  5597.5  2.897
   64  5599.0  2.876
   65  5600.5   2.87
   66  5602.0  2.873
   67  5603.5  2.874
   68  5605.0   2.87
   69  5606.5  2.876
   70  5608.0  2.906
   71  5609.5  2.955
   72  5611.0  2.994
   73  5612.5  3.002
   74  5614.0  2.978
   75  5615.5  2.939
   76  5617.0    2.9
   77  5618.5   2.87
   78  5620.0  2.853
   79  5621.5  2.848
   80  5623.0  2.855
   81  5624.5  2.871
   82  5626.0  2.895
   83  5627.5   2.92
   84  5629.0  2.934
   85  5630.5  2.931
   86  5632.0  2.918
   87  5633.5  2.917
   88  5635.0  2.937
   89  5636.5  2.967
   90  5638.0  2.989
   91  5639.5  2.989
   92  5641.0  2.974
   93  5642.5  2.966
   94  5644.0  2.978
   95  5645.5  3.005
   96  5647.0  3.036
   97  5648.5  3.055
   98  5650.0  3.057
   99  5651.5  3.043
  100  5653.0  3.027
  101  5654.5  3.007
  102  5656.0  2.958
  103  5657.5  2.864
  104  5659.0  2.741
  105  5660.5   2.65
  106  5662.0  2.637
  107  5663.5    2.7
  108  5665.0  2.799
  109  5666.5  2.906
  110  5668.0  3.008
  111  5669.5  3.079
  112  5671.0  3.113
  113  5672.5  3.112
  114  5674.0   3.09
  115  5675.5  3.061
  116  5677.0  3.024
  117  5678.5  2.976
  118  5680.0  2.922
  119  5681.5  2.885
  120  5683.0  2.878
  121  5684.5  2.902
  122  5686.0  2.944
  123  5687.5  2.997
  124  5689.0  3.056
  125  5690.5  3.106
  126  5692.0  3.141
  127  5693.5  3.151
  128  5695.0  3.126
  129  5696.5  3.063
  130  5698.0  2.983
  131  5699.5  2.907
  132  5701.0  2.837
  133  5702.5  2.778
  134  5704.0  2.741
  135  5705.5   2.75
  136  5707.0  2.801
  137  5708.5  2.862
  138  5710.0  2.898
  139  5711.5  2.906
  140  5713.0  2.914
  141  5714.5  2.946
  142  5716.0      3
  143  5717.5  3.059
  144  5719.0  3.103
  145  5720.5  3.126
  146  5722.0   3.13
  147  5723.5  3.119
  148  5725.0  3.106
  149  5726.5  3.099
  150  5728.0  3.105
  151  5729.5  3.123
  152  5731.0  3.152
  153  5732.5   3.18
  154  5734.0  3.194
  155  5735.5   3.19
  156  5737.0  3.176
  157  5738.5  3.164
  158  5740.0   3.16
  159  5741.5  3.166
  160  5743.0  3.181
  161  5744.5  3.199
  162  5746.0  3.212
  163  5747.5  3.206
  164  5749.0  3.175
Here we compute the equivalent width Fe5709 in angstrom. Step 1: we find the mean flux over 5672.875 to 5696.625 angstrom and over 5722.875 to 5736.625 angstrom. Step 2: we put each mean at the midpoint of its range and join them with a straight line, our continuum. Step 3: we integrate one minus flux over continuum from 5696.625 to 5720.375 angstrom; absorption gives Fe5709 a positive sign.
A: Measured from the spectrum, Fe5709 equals 1.4 angstrom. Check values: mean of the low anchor 3.02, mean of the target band 2.91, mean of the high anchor 3.14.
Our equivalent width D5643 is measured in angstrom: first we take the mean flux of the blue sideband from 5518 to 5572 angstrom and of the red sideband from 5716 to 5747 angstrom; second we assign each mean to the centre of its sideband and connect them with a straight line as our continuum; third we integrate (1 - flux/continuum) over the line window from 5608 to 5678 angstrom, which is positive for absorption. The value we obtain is 3.0 angstrom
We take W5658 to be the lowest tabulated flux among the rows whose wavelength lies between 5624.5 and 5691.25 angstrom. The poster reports 2.637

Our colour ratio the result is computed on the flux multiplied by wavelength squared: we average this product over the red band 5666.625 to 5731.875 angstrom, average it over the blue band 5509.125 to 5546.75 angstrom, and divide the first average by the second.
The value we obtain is 1.06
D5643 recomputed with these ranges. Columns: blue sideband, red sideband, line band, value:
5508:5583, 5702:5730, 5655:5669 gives 0.78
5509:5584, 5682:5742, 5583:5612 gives 0.95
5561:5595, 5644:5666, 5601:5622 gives 0.16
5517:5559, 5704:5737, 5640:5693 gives 1.15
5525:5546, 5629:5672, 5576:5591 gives 0.17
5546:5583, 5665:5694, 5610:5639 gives 0.78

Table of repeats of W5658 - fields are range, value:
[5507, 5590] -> 2.813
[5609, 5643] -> 2.848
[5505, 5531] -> 2.844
